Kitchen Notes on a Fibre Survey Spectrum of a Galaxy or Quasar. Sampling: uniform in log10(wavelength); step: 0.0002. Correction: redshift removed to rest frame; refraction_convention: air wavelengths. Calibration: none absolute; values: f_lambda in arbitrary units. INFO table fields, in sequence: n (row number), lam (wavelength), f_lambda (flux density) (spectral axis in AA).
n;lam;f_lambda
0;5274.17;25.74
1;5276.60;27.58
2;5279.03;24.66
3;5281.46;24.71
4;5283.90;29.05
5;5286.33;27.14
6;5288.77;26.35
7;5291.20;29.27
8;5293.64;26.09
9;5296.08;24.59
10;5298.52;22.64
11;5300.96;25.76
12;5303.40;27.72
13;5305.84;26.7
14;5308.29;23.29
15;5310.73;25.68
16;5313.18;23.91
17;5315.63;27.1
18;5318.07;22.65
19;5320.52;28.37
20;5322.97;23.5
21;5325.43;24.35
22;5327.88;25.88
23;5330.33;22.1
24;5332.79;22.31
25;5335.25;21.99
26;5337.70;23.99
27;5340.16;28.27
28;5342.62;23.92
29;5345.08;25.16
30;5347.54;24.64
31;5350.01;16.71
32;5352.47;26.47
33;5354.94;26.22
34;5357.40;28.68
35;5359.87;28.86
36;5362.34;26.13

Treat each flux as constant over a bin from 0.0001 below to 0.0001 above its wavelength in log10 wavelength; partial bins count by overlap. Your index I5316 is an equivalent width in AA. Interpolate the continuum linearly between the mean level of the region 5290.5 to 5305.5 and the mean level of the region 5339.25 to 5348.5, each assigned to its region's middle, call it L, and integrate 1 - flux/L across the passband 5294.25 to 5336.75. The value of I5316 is 1.84 AA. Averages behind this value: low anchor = 25.9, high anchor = 25.4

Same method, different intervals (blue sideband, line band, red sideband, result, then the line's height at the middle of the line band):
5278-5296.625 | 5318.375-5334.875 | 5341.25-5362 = 1.0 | 25.7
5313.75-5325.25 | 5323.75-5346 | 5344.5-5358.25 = 0.6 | 24.9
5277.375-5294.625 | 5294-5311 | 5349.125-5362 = 0.8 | 26.5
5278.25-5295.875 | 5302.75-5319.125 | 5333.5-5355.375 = 0.2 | 25.6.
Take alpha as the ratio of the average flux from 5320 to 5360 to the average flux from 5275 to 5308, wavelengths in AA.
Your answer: 0.94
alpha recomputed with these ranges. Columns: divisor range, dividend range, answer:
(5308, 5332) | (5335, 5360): 1.01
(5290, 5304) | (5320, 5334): 0.93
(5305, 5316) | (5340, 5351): 0.93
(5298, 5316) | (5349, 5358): 0.96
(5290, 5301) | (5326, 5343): 0.94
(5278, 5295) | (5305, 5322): 0.95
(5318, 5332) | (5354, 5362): 1.13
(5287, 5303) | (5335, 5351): 0.92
